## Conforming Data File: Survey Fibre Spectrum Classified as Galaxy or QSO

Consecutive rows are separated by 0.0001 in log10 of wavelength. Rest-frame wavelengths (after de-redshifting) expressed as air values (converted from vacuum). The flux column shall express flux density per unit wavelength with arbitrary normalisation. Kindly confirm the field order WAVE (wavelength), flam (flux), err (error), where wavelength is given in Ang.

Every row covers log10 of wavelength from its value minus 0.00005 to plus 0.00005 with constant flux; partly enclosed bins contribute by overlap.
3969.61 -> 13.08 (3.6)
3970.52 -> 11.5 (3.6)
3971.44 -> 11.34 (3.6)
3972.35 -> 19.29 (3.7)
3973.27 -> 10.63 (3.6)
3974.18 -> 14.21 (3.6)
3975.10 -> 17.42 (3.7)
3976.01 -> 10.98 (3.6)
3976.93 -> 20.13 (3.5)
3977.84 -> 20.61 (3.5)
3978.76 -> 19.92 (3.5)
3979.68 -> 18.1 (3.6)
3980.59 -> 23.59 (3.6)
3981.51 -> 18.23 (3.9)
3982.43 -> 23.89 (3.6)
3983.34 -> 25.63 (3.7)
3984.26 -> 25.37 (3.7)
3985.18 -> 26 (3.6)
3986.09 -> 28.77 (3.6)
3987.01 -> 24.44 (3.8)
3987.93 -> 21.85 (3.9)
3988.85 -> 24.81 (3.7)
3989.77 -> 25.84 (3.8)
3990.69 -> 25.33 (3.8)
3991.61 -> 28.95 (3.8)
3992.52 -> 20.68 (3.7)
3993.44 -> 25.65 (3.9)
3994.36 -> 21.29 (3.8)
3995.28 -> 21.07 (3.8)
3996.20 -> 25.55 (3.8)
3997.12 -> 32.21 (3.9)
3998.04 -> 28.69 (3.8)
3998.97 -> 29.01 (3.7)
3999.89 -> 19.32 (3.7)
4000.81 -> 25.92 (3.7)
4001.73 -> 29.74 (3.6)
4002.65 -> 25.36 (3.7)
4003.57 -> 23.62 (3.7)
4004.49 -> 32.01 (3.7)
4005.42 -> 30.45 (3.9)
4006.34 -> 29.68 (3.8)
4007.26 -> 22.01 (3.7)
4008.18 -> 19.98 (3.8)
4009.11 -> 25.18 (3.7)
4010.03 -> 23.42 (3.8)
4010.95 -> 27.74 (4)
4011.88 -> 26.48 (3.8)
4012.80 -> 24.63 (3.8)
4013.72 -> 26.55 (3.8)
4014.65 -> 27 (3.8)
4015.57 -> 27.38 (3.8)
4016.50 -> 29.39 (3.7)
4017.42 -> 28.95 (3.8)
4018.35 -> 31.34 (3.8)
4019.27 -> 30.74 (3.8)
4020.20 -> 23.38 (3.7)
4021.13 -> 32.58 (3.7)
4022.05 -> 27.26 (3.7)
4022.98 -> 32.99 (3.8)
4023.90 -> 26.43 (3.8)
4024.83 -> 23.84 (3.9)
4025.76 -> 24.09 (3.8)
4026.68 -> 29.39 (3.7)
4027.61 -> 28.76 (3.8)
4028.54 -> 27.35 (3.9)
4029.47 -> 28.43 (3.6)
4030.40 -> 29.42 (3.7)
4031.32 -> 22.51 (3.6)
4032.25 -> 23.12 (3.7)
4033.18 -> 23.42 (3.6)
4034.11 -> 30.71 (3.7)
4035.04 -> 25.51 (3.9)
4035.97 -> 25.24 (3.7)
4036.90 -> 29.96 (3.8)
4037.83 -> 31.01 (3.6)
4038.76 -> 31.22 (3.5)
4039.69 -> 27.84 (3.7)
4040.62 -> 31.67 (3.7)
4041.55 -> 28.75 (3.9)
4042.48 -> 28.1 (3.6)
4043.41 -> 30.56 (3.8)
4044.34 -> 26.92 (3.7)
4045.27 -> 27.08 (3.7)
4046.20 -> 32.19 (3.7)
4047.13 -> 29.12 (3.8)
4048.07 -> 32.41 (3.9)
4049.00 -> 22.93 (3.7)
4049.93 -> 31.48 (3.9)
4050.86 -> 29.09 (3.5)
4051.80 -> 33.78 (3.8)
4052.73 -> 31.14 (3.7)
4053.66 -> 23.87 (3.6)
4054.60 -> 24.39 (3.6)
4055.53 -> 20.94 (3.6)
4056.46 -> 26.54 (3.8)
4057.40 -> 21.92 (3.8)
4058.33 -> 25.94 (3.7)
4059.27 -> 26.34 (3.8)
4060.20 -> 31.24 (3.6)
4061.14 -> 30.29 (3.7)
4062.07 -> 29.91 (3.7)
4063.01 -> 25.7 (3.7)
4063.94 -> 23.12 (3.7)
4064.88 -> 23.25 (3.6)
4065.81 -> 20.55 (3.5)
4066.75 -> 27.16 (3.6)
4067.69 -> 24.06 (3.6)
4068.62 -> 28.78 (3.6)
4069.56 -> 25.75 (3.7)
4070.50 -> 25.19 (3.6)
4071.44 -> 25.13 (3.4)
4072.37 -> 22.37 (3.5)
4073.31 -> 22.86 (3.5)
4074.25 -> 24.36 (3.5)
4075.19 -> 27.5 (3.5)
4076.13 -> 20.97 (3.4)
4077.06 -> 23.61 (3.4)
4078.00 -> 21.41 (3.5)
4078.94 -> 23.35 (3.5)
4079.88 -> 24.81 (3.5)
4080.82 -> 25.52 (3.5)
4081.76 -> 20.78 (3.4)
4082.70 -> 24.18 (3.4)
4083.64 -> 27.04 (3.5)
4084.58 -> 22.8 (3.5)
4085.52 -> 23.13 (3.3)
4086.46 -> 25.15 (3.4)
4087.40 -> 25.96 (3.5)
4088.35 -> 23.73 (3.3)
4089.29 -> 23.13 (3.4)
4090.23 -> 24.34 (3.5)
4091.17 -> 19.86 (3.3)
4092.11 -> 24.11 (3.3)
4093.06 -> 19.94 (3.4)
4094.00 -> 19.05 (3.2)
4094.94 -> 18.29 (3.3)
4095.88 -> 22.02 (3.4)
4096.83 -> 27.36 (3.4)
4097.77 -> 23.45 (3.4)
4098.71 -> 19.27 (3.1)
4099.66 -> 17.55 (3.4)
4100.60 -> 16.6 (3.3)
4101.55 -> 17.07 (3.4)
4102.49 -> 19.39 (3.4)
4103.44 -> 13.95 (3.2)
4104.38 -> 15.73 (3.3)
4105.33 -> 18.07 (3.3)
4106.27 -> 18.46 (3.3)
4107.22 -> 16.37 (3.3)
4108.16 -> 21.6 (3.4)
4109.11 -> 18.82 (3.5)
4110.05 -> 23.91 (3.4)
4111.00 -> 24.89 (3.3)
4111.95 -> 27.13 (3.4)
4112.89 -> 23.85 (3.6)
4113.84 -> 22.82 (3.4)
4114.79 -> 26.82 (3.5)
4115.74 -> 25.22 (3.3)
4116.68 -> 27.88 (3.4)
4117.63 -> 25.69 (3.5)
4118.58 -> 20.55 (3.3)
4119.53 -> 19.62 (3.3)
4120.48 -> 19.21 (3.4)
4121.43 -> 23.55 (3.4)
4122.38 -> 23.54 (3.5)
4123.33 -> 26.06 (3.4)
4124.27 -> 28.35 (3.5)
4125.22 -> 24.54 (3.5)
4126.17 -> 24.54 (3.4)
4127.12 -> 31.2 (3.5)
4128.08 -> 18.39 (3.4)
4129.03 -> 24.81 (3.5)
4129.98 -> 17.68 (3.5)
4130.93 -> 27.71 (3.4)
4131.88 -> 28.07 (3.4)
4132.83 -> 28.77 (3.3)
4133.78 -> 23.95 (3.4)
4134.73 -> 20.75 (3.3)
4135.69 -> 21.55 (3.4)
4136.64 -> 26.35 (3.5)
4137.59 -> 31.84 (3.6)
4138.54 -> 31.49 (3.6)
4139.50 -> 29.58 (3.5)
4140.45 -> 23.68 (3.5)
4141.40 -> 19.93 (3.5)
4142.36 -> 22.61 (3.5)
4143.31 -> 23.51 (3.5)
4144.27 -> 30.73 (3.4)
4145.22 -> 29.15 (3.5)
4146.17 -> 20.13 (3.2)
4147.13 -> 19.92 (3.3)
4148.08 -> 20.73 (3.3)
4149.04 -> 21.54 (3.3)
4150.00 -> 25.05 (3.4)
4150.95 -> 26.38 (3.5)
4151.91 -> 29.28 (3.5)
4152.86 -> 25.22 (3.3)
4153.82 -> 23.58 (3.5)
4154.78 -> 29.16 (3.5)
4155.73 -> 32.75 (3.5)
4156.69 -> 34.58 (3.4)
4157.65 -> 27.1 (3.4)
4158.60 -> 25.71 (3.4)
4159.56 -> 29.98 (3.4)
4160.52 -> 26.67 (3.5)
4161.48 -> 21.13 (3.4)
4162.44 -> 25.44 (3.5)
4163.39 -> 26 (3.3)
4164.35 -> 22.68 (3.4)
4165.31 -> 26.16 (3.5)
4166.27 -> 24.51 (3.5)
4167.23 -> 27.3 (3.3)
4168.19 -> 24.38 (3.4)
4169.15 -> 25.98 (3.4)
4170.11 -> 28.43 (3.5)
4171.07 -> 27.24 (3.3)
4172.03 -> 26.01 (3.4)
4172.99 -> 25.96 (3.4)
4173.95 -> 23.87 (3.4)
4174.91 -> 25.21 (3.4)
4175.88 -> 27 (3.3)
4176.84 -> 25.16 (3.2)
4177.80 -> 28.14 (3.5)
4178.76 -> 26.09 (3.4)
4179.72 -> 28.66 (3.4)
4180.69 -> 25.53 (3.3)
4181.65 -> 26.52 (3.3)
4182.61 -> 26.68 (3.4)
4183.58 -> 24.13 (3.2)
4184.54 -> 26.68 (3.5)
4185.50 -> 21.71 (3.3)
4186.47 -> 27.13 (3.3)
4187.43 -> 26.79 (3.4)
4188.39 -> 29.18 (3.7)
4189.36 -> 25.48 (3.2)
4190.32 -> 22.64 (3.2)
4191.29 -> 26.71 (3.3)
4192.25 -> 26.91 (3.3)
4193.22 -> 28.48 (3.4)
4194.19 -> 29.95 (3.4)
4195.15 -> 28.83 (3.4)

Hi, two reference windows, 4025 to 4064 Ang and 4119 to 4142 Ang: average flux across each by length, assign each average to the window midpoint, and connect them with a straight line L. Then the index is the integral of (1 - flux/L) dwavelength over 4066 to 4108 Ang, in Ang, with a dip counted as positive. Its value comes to 6.5 Ang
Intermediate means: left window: 27.7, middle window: 22.2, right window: 24.8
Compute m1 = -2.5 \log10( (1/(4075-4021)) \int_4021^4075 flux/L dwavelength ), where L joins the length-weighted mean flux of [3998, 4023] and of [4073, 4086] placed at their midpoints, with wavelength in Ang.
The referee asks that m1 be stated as -0.08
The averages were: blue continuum 27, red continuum 23.8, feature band 27.1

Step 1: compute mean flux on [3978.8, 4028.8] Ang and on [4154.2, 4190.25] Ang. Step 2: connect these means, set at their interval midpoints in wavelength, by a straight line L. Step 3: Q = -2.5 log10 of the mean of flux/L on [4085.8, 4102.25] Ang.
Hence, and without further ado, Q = 0.21 mag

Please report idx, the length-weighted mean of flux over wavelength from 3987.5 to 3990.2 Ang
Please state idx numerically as 24.1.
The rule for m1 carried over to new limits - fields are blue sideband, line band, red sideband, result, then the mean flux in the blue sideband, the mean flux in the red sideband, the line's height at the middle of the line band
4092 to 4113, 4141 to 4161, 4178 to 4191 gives -0.10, 20.2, 26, 23.6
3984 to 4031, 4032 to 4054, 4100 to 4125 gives -0.15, 26.6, 21.8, 25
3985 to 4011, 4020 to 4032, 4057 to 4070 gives -0.07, 25.6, 26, 25.8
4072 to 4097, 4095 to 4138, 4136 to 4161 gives 0.10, 23.2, 26.4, 24.8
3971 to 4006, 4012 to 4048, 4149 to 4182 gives -0.17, 23.1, 26.5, 23.9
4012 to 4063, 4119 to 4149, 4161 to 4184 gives 0.08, 27.9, 25.8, 26.4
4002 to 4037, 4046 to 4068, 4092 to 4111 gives -0.14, 27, 19.6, 23.6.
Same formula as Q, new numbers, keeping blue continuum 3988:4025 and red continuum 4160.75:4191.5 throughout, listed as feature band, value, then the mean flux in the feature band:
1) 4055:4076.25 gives 0.04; 25.3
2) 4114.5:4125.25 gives 0.08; 24.2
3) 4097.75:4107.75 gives 0.43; 17.6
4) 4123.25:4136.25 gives 0.05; 24.7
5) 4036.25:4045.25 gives -0.12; 29.4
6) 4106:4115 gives 0.16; 22.4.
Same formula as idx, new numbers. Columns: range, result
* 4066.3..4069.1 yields 26.7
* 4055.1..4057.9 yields 23.2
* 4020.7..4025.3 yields 28.6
